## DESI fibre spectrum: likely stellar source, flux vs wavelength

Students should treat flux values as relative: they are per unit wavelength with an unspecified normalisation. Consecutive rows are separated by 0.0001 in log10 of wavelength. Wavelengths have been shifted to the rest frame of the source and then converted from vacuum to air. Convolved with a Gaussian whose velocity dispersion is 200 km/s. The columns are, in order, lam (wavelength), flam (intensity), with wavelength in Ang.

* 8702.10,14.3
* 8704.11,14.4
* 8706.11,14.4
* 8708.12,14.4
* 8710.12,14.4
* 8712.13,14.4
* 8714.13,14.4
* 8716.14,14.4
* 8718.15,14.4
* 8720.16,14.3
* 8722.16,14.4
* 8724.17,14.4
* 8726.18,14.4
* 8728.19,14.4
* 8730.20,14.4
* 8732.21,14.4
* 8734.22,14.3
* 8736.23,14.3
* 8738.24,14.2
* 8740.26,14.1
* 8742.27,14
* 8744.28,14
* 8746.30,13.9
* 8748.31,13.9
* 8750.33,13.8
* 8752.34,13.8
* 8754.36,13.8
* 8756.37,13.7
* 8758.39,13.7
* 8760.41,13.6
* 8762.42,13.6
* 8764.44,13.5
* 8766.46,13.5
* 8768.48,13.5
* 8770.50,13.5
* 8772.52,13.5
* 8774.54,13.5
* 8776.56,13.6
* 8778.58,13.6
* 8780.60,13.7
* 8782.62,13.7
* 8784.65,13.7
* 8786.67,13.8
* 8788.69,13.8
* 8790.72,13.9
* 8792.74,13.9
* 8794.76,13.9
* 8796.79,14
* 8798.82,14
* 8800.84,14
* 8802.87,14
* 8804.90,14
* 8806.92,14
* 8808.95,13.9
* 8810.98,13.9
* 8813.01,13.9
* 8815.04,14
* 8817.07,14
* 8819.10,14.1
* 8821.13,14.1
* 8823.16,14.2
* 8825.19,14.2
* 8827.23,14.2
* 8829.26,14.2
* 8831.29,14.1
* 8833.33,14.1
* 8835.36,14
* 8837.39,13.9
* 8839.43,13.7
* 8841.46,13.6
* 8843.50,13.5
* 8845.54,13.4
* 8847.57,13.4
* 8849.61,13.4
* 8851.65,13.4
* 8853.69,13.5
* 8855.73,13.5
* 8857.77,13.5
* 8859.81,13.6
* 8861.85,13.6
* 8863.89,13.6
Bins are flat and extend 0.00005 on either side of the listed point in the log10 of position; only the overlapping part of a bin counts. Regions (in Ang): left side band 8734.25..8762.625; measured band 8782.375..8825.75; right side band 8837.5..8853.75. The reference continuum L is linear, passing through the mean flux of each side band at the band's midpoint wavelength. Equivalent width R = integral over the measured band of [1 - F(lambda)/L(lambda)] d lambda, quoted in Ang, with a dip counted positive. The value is -0.9 Ang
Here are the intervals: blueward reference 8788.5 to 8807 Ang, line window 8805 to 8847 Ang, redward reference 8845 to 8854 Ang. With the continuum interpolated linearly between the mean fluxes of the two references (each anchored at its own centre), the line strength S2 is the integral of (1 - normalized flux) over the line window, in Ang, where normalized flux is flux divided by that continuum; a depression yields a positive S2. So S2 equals -0.9 Ang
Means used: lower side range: 14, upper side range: 13.4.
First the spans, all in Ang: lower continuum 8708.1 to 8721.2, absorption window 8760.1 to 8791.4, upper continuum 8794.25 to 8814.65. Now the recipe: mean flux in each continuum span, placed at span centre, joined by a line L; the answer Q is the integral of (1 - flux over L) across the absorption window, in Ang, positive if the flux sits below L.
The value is 1.05 Ang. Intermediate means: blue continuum 14.4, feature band 13.6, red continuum 14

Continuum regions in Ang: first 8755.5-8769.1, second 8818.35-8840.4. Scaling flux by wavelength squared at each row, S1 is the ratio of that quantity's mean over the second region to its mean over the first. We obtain 1.1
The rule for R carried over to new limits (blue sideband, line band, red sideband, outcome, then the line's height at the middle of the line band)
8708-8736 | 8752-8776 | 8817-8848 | 1.0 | 14.2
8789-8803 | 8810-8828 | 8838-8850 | -0.4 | 13.7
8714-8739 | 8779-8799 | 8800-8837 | 0.5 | 14.1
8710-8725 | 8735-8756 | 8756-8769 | -0.1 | 13.9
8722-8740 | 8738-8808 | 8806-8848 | 1.8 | 14.2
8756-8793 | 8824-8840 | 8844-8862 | -0.6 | 13.5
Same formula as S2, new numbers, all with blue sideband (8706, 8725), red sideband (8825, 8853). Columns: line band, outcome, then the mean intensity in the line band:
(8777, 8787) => 0.3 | 13.7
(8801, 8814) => 0.0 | 14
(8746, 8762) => 0.5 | 13.8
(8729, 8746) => 0.1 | 14.2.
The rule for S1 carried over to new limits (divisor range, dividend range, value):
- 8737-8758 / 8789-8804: 1.01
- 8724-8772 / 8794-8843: 1.02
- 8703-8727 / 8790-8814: 0.99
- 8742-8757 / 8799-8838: 1.03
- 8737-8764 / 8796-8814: 1.02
